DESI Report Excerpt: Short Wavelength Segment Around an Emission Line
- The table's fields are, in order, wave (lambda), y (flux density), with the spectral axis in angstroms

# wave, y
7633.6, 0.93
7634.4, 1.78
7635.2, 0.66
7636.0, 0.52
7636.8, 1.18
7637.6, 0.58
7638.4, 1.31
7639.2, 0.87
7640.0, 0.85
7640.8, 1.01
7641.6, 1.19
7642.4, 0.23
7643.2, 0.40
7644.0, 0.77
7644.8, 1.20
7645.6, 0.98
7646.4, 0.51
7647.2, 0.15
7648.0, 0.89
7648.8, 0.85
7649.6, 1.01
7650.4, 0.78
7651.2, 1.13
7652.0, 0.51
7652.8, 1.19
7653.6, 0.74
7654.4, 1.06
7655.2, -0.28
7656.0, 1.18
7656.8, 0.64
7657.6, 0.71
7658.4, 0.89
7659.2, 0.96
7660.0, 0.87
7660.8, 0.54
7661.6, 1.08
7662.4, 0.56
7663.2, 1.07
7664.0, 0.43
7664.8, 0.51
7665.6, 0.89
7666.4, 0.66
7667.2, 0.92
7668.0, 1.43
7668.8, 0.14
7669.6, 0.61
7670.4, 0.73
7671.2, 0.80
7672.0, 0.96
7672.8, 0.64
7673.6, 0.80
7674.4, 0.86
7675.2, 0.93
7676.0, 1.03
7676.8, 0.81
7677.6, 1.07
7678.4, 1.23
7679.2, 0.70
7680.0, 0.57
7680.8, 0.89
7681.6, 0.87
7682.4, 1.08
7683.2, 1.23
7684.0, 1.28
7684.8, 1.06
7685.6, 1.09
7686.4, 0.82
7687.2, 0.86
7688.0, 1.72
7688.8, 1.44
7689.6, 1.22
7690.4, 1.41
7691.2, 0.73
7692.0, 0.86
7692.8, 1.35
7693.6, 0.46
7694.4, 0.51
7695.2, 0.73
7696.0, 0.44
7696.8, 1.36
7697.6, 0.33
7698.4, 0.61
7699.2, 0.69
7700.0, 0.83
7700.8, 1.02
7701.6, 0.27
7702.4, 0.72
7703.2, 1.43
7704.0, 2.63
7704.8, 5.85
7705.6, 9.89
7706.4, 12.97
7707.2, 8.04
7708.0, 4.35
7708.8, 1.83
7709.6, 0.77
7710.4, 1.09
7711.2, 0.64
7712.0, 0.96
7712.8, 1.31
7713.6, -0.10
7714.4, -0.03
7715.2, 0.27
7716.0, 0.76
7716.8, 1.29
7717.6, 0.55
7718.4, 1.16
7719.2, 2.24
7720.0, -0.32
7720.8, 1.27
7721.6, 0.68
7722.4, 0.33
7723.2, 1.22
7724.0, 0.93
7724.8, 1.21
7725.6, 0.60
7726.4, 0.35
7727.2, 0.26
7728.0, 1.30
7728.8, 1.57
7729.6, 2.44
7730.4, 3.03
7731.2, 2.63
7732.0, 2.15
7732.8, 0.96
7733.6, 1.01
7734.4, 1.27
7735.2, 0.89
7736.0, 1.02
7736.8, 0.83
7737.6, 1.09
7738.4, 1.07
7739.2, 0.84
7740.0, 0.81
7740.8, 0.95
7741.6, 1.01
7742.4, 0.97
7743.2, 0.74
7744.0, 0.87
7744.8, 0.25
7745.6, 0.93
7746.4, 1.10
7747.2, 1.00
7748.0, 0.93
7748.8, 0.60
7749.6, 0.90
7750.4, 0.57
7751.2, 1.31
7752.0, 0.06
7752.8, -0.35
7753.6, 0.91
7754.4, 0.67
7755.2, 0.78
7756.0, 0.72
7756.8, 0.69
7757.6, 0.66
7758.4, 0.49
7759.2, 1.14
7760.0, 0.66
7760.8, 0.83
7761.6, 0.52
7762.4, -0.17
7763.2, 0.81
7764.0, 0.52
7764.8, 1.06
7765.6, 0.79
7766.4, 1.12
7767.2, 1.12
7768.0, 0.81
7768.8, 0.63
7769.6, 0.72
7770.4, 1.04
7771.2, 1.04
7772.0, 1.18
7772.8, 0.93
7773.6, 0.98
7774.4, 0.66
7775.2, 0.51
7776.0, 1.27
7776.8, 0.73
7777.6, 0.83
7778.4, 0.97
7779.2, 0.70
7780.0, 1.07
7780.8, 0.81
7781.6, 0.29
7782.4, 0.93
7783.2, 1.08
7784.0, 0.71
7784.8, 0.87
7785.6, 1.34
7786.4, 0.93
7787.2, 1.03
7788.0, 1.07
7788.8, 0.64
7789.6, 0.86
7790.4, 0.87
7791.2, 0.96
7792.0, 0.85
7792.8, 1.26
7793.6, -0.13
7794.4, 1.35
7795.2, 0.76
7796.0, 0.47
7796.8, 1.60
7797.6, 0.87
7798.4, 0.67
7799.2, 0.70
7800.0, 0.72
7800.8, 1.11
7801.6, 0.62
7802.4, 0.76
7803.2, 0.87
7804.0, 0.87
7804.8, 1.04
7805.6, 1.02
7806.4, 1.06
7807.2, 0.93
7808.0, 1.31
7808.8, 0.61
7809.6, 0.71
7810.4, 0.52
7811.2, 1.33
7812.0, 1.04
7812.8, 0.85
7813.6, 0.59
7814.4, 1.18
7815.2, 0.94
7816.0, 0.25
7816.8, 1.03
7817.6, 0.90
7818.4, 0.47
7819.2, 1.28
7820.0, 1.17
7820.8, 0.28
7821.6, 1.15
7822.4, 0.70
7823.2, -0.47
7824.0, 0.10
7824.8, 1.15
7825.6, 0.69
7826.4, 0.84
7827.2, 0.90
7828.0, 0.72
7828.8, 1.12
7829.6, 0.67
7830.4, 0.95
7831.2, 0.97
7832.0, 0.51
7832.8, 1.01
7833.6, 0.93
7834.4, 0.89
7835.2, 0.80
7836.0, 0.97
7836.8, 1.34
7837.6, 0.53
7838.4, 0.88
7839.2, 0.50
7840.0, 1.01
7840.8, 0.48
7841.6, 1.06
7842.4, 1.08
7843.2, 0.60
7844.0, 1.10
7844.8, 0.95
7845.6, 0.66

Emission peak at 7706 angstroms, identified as H-alpha 6563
